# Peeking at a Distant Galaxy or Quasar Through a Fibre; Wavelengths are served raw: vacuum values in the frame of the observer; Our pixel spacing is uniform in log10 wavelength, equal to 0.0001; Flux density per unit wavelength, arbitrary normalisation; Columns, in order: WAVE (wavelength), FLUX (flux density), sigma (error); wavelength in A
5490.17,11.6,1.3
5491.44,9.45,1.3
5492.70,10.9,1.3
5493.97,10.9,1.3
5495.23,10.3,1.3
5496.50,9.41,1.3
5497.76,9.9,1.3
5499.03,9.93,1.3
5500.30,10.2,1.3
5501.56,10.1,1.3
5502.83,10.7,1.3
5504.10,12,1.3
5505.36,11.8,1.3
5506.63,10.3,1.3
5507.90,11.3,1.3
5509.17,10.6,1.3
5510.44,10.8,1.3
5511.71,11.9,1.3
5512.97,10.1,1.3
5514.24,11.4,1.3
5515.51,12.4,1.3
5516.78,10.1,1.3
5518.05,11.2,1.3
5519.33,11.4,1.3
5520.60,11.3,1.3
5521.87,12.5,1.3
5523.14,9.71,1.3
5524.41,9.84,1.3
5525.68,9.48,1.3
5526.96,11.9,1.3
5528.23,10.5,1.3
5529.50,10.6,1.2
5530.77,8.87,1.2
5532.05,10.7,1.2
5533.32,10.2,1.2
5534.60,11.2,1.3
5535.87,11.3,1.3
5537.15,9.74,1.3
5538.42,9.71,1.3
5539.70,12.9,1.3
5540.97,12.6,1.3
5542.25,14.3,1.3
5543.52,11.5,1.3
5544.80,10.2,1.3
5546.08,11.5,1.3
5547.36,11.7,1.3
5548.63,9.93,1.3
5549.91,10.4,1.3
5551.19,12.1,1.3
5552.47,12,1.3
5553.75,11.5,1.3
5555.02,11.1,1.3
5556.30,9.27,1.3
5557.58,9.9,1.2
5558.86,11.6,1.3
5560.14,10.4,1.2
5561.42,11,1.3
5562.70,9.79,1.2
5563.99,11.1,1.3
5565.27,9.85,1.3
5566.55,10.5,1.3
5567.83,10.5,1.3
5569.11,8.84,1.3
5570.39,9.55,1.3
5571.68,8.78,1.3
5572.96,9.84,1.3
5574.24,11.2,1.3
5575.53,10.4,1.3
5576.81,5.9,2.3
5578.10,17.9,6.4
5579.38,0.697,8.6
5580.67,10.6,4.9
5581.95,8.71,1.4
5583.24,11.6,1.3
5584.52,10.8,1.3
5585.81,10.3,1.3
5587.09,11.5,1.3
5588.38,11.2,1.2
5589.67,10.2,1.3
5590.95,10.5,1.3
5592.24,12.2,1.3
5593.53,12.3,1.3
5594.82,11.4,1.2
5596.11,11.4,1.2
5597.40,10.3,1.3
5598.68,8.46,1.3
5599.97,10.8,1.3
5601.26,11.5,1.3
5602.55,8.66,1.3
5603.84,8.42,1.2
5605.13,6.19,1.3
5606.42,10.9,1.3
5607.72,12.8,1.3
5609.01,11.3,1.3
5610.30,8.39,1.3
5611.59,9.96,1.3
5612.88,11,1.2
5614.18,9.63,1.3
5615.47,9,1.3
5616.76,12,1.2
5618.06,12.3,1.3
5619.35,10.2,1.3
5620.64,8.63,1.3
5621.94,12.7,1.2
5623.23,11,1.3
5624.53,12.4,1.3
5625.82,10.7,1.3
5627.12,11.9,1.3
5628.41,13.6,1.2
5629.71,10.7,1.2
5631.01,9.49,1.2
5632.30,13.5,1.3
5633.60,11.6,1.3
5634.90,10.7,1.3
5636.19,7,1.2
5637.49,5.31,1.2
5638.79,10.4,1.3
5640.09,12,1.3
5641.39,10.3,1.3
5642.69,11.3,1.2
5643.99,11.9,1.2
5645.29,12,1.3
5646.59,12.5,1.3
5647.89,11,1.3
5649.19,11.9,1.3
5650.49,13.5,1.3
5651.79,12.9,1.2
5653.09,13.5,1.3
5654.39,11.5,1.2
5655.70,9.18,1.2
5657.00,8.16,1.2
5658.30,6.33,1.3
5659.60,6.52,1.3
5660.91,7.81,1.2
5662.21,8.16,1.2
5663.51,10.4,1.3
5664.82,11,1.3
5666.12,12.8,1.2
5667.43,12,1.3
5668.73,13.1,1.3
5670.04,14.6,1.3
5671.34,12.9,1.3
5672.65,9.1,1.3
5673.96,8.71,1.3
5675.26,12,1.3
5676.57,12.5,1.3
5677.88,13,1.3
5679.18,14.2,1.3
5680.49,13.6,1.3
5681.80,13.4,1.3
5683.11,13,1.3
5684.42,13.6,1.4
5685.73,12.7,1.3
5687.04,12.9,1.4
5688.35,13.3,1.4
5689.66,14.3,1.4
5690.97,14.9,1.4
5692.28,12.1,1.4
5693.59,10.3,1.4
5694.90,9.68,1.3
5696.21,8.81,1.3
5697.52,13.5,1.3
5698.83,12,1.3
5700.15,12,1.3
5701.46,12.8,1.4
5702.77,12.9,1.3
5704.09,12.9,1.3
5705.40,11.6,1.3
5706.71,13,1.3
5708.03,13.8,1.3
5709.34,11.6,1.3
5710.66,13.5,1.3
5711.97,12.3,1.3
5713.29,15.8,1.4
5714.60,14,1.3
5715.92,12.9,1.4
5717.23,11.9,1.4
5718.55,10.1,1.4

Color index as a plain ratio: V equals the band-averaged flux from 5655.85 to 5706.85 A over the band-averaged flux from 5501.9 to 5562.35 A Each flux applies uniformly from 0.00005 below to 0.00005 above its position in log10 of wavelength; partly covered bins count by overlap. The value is 1.06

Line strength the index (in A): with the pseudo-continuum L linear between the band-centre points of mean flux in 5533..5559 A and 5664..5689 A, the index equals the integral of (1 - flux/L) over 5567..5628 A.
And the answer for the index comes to 7.15 A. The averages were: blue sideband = 11.2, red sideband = 12.5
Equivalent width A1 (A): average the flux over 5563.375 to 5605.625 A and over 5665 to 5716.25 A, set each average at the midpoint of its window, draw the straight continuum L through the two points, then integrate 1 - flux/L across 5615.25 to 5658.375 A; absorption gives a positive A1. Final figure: 1.2 A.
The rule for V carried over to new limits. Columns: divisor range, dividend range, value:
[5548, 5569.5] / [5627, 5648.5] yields 1.03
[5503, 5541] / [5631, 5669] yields 0.97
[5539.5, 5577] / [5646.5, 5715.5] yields 1.12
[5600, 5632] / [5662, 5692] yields 1.18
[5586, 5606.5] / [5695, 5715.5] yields 1.22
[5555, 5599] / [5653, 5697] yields 1.11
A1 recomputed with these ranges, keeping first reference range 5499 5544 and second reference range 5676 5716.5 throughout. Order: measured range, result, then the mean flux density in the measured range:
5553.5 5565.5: 0.9 A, 10.5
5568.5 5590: 3.2 A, 9.88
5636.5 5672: 4.5 A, 10.8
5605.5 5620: 1.6 A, 10.6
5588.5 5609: 2.3 A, 10.4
